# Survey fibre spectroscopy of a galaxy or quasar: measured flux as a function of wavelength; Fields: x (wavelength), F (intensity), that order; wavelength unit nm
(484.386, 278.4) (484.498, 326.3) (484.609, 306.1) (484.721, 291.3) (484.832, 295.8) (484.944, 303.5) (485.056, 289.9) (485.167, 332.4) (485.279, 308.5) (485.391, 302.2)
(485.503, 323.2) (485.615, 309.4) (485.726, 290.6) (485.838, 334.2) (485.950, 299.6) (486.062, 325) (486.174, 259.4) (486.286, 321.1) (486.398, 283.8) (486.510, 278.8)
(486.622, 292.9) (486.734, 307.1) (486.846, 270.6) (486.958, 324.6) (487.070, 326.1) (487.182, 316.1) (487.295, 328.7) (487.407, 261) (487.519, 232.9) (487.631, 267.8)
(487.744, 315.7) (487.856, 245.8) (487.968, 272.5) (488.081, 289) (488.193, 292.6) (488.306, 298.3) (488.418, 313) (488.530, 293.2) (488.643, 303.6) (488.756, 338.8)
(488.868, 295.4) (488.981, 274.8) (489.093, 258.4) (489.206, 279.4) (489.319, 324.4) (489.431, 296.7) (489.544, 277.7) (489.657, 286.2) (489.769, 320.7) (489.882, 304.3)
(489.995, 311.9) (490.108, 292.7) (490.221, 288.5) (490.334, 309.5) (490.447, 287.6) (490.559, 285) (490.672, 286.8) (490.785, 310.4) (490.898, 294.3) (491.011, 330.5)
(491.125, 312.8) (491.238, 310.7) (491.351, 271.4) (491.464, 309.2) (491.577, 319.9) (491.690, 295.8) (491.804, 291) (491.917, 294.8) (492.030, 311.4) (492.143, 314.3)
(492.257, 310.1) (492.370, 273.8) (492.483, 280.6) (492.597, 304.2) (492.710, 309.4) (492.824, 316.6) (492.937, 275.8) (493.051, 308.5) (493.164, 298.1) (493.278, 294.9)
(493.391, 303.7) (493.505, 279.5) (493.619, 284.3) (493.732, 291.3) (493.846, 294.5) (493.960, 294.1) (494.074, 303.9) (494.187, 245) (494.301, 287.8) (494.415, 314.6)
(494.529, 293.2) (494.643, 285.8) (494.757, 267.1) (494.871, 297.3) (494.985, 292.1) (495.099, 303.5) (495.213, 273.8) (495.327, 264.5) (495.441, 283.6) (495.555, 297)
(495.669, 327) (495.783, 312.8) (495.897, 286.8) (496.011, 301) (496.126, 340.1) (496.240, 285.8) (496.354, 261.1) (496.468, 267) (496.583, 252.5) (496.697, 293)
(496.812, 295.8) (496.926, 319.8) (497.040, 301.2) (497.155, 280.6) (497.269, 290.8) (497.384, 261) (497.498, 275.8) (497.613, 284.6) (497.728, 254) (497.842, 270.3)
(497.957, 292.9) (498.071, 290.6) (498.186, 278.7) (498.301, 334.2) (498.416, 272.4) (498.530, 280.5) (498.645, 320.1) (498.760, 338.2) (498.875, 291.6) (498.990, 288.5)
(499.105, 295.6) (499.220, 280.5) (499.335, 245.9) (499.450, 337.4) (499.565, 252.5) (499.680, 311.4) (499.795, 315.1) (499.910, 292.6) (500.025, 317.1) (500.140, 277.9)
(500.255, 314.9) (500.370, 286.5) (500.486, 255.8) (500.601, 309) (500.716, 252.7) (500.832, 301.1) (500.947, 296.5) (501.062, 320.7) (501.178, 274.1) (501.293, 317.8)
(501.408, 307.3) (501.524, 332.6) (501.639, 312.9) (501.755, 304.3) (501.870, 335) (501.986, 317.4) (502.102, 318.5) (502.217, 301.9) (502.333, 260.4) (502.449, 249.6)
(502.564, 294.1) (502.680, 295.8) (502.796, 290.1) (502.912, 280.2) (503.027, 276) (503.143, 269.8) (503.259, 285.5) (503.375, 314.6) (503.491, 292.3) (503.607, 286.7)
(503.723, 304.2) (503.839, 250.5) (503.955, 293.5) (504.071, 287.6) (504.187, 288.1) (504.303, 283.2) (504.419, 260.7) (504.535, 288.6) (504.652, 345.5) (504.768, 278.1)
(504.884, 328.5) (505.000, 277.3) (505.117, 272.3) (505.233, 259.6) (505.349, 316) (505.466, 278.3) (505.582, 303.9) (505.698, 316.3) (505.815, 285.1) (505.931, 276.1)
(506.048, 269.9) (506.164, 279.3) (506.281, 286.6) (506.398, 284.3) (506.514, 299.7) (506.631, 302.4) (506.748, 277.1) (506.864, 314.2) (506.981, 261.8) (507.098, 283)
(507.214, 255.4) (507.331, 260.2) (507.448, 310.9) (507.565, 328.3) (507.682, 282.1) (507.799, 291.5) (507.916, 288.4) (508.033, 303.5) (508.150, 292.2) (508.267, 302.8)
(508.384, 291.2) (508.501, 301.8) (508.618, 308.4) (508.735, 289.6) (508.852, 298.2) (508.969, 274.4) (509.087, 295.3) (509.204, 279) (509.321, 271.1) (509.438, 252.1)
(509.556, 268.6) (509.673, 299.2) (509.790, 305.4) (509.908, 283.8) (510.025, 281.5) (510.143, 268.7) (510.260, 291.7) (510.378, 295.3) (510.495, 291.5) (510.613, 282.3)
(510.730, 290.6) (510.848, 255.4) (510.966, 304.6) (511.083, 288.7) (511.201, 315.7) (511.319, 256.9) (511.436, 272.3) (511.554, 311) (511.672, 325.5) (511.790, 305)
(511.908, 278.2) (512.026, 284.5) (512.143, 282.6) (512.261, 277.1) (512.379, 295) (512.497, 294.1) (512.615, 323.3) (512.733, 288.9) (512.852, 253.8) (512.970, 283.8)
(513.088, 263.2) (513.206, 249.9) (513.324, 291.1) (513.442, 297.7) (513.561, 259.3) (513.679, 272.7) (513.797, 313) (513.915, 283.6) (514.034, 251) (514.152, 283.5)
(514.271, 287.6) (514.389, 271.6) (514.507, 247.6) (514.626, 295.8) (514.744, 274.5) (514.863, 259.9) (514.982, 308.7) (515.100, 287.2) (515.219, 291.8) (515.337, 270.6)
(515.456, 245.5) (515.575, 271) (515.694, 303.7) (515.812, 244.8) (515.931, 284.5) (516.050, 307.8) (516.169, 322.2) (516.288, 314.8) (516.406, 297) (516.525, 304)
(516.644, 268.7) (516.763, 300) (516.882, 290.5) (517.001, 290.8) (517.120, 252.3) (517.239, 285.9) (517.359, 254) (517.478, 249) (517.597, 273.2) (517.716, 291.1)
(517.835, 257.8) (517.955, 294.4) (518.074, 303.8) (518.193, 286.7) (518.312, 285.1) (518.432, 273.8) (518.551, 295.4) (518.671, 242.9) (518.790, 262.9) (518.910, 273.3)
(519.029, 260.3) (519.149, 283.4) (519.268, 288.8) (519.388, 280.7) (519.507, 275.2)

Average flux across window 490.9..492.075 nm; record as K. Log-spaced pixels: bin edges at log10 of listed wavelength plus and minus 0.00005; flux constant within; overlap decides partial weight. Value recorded 304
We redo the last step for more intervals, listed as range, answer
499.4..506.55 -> 293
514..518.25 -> 281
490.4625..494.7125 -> 297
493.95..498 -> 288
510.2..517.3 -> 285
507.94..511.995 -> 289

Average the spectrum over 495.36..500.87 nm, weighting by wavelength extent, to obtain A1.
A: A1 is 291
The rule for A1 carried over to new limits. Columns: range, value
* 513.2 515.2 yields 280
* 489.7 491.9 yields 302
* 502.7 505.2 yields 288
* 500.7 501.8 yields 304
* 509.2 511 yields 282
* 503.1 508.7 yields 290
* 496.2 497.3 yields 285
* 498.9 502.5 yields 296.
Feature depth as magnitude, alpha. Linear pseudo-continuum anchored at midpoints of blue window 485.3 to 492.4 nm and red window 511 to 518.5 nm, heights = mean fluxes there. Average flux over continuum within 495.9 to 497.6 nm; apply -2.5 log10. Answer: 0.02 mag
